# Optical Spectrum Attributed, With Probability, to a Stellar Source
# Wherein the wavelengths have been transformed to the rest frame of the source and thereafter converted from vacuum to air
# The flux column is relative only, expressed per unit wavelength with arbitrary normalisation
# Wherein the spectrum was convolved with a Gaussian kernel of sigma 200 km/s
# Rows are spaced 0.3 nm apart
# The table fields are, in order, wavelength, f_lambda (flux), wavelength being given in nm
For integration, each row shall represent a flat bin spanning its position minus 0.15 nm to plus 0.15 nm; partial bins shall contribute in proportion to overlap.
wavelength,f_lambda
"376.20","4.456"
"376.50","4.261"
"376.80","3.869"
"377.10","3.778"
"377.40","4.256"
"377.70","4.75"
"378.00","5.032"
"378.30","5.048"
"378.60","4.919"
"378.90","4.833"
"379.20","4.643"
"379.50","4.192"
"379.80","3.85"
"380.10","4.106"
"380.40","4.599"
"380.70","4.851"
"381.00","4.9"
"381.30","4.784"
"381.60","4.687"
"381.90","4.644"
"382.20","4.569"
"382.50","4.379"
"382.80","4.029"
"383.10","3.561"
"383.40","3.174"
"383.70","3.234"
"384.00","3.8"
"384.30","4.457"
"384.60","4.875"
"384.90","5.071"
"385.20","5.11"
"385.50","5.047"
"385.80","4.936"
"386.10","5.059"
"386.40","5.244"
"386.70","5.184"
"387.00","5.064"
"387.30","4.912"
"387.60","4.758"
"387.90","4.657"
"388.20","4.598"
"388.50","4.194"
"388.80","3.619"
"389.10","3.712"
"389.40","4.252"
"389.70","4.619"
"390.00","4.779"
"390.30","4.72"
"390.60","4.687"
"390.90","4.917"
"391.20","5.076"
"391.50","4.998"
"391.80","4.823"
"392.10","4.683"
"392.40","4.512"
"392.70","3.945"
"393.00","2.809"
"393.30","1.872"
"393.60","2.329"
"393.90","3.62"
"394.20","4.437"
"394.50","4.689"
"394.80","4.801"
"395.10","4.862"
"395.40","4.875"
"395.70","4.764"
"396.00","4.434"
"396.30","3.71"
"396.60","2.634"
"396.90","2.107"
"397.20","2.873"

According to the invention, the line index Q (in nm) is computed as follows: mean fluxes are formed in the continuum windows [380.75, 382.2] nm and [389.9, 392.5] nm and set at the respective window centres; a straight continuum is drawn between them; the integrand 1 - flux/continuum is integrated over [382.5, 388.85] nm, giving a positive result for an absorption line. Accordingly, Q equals 0.34 nm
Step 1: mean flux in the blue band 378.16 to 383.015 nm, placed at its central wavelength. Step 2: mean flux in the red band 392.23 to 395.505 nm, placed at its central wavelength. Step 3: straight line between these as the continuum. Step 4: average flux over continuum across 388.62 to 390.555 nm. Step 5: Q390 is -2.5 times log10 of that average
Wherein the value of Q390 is -0.06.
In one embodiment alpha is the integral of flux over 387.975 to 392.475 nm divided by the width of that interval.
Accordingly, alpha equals 4.55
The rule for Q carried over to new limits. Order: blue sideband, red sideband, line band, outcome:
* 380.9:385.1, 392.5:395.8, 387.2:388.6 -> -0.17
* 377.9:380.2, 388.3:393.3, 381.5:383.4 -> 0.12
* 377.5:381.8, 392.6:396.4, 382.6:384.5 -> 0.30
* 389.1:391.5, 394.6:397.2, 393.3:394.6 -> 0.21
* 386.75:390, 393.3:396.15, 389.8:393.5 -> 0.03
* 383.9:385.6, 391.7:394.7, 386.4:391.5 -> -0.46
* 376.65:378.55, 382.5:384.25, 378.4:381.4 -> -0.30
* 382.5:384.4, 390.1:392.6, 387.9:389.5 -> 0.11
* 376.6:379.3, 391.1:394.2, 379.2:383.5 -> 0.07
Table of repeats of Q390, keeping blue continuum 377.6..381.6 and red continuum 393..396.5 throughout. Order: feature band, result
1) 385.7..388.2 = -0.149 mag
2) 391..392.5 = -0.178 mag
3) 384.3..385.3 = -0.119 mag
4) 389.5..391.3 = -0.150 mag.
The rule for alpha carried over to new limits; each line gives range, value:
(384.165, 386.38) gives 4.96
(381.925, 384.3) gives 3.9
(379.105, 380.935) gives 4.39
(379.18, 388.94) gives 4.51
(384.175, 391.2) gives 4.72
